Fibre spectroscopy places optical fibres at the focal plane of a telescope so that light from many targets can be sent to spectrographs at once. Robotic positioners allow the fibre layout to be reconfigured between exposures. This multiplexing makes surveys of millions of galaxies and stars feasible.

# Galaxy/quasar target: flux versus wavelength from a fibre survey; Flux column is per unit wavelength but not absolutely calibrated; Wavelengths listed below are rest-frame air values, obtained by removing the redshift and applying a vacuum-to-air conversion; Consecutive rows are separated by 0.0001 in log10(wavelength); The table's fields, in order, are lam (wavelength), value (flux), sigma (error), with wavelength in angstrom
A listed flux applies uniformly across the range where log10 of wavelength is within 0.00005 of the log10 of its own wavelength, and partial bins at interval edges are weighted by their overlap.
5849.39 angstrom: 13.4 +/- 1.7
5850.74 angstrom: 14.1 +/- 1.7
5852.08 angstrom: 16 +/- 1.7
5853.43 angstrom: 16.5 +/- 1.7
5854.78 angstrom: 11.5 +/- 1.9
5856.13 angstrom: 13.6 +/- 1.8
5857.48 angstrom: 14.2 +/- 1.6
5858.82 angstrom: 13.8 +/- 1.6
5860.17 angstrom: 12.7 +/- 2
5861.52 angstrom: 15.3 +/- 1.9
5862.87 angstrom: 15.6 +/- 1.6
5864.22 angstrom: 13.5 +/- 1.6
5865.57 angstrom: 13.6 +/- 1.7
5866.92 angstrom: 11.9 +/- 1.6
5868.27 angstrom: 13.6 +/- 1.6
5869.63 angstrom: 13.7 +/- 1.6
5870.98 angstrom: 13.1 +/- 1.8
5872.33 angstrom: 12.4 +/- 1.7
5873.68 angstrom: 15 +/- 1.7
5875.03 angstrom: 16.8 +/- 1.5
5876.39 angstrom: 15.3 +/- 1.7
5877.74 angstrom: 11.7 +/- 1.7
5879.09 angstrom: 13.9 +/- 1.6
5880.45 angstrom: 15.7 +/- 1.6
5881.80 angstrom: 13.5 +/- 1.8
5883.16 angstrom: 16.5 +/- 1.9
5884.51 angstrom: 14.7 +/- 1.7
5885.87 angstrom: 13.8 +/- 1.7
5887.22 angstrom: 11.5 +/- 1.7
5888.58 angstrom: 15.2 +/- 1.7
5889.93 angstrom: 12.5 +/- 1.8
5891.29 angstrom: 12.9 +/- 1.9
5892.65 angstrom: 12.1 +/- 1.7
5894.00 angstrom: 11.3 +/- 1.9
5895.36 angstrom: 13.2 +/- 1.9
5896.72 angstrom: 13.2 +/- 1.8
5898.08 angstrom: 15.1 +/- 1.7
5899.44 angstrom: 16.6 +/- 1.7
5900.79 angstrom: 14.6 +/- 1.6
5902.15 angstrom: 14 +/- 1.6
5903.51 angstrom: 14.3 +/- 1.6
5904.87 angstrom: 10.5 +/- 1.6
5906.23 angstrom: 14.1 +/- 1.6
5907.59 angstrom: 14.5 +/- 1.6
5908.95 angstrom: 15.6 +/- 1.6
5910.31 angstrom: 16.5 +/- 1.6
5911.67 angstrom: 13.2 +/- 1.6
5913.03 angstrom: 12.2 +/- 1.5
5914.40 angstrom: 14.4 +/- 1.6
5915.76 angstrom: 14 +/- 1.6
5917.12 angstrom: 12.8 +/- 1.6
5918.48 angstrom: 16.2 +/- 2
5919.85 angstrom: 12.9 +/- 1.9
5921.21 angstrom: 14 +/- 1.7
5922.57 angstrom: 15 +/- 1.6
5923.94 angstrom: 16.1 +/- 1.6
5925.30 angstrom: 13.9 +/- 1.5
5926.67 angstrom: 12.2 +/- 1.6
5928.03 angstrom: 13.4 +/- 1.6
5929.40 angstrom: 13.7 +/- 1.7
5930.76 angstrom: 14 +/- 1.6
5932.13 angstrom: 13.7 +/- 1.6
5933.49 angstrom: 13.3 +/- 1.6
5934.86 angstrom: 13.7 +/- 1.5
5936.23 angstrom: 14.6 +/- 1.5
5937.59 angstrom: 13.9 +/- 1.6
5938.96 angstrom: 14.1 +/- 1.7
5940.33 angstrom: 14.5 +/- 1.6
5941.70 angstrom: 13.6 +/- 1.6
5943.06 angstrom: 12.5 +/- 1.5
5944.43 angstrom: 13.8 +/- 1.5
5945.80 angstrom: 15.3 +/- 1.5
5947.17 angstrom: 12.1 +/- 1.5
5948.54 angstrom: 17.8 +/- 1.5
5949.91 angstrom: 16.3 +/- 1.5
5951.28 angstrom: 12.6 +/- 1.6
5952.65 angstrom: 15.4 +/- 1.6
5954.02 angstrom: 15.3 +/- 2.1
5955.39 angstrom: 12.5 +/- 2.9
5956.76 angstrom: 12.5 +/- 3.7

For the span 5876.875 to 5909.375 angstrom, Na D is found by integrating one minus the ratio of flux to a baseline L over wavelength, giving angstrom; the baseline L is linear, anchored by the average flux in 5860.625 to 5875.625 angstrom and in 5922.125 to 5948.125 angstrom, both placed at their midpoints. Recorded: 0.4 angstrom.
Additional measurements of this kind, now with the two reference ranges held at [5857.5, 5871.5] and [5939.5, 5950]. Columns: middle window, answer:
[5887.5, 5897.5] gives 0.8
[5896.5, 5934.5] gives 0.2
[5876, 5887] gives -0.3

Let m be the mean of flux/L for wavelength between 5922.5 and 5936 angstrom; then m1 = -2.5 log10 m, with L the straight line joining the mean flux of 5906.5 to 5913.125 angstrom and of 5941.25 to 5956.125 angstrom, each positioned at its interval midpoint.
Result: 0.04 mag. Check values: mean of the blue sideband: 14.6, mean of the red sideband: 14.3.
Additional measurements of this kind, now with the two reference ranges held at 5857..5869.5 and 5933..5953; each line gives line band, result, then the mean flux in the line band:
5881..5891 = -0.002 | 13.9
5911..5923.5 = 0.015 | 13.9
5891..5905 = 0.032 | 13.6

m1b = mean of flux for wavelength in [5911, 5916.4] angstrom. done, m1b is 13.4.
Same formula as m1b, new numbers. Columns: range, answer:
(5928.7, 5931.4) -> 13.8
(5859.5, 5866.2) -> 14.1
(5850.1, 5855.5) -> 14.5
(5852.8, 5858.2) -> 13.9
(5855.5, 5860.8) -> 13.6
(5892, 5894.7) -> 11.7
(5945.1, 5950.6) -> 15.4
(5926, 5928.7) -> 12.8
